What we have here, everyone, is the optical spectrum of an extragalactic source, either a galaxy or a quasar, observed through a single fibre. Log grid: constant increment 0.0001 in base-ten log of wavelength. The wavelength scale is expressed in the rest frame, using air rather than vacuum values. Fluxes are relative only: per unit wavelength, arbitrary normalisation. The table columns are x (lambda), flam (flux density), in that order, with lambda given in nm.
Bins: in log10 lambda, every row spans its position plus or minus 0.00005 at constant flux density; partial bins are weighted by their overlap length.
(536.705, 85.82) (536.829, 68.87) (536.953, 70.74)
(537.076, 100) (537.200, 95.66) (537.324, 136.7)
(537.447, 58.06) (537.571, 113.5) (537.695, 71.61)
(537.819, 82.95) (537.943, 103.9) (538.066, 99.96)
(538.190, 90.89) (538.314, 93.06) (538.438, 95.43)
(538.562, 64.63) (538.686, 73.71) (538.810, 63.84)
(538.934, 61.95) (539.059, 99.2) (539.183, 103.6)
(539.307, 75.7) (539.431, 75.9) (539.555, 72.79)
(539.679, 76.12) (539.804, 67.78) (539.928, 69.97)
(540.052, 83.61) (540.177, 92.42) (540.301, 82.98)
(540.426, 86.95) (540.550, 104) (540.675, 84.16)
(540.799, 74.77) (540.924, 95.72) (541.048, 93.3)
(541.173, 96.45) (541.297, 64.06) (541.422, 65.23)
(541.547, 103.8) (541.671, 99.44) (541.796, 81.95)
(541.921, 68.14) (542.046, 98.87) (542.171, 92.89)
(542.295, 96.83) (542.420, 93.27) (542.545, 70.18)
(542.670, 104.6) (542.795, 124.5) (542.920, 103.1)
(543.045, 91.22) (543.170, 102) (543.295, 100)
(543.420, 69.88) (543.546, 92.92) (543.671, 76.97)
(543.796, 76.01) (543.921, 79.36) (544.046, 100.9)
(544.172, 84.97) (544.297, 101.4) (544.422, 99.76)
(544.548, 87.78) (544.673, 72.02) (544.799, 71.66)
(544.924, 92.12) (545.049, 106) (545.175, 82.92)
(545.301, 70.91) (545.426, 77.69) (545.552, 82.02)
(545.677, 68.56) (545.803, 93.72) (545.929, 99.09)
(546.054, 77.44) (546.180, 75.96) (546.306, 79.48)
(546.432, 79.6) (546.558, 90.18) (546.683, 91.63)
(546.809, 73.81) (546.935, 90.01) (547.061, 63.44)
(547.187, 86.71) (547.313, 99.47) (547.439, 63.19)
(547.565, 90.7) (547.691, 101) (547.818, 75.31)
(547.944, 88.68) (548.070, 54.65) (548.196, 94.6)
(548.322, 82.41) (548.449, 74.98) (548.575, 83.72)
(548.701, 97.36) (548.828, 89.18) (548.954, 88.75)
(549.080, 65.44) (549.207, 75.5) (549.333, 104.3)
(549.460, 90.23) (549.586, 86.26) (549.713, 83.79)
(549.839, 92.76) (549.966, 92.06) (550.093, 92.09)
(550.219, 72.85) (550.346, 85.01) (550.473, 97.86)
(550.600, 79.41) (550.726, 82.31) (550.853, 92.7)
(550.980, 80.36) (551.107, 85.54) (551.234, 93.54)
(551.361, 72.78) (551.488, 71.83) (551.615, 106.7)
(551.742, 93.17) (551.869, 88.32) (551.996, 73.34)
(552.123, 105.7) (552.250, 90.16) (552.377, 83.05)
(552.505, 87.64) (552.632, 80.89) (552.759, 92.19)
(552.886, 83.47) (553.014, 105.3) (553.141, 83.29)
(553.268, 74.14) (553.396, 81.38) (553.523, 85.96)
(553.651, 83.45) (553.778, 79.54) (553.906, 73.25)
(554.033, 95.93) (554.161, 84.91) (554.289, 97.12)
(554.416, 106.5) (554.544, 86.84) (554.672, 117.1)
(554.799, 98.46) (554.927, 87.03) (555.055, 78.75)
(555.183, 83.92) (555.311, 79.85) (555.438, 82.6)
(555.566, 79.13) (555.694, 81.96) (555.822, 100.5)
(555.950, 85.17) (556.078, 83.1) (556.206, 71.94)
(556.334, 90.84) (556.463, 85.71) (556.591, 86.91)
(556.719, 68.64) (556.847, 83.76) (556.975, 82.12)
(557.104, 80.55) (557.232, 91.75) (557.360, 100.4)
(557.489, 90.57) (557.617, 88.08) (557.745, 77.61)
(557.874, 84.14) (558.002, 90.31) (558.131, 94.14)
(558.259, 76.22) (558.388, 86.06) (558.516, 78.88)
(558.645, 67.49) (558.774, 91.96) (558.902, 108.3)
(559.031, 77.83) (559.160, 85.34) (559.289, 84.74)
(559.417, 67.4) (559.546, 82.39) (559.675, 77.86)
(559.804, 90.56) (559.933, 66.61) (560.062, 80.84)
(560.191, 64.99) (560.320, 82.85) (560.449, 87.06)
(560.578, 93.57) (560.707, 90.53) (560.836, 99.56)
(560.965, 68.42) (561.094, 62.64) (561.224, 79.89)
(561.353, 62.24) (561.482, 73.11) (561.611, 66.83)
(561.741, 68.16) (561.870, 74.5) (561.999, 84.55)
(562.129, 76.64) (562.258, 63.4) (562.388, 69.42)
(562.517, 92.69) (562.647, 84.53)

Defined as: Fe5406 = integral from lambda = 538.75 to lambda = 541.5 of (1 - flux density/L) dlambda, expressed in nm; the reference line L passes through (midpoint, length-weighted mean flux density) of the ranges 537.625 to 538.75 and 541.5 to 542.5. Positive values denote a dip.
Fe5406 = 0.23 nm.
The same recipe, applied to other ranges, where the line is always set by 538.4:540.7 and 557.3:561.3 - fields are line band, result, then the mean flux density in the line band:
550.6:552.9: -0.13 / 86.8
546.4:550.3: -0.13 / 84.4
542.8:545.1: -0.26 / 90.1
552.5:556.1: -0.23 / 87.6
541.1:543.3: -0.30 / 91.8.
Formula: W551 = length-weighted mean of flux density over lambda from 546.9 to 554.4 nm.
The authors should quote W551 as 85.7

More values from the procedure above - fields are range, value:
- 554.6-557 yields 85.7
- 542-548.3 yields 86.7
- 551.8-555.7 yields 87.6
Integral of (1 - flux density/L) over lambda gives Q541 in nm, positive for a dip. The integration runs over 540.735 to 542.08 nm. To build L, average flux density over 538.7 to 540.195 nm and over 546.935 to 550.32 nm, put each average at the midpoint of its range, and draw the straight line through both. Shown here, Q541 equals -0.10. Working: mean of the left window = 78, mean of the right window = 84.3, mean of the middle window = 85.3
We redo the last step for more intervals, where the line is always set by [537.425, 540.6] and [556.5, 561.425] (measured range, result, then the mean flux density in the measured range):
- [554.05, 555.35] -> -0.15 nm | 92.4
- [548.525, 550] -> -0.08 nm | 87.4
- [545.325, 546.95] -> 0.01 nm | 82.6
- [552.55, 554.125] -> -0.04 nm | 84.9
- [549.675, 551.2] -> -0.07 nm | 86.6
